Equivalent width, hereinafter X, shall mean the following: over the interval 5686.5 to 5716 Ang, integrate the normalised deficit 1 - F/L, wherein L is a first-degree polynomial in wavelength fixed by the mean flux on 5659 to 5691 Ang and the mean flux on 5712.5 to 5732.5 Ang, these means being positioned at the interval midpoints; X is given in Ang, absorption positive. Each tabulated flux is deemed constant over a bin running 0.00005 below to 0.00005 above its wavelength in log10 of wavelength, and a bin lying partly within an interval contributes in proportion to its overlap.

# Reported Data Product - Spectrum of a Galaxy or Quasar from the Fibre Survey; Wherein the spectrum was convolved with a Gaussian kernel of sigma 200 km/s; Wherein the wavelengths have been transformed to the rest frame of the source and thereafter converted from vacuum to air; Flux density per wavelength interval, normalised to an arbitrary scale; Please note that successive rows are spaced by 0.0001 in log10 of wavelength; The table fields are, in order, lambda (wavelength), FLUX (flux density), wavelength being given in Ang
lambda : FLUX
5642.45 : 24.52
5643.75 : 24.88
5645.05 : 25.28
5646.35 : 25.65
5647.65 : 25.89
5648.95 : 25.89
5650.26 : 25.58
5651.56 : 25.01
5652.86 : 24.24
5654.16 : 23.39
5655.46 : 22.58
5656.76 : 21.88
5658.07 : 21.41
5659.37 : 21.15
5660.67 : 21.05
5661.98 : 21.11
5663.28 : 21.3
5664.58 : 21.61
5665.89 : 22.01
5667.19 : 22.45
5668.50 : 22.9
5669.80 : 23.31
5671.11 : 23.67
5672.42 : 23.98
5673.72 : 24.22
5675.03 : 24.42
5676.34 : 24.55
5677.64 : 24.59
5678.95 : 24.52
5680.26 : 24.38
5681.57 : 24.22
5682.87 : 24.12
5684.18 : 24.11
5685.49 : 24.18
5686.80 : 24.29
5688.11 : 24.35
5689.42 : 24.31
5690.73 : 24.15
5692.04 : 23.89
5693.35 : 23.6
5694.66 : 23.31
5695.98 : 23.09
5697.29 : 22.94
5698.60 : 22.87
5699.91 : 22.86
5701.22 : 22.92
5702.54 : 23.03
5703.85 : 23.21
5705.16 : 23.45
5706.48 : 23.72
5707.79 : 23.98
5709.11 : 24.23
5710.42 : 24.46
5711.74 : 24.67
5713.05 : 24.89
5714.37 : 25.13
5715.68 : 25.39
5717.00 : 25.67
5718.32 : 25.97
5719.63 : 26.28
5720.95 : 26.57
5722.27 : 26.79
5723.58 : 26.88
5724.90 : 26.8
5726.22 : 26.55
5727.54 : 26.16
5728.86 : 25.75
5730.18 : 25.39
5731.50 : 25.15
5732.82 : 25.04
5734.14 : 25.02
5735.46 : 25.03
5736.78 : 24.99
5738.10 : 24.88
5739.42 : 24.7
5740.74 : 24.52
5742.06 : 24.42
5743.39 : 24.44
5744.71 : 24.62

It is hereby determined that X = 1.2 Ang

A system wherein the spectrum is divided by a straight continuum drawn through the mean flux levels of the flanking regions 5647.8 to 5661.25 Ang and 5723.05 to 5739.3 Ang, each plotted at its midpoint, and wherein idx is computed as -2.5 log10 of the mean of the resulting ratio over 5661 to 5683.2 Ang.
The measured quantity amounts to 0.02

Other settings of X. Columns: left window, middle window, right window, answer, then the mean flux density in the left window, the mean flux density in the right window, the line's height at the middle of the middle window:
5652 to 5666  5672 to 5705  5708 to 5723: -0.1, 22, 25.4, 23.8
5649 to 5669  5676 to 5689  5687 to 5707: -0.7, 22.6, 23.5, 23.1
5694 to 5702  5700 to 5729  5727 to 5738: -1.2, 23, 25.3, 24.1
